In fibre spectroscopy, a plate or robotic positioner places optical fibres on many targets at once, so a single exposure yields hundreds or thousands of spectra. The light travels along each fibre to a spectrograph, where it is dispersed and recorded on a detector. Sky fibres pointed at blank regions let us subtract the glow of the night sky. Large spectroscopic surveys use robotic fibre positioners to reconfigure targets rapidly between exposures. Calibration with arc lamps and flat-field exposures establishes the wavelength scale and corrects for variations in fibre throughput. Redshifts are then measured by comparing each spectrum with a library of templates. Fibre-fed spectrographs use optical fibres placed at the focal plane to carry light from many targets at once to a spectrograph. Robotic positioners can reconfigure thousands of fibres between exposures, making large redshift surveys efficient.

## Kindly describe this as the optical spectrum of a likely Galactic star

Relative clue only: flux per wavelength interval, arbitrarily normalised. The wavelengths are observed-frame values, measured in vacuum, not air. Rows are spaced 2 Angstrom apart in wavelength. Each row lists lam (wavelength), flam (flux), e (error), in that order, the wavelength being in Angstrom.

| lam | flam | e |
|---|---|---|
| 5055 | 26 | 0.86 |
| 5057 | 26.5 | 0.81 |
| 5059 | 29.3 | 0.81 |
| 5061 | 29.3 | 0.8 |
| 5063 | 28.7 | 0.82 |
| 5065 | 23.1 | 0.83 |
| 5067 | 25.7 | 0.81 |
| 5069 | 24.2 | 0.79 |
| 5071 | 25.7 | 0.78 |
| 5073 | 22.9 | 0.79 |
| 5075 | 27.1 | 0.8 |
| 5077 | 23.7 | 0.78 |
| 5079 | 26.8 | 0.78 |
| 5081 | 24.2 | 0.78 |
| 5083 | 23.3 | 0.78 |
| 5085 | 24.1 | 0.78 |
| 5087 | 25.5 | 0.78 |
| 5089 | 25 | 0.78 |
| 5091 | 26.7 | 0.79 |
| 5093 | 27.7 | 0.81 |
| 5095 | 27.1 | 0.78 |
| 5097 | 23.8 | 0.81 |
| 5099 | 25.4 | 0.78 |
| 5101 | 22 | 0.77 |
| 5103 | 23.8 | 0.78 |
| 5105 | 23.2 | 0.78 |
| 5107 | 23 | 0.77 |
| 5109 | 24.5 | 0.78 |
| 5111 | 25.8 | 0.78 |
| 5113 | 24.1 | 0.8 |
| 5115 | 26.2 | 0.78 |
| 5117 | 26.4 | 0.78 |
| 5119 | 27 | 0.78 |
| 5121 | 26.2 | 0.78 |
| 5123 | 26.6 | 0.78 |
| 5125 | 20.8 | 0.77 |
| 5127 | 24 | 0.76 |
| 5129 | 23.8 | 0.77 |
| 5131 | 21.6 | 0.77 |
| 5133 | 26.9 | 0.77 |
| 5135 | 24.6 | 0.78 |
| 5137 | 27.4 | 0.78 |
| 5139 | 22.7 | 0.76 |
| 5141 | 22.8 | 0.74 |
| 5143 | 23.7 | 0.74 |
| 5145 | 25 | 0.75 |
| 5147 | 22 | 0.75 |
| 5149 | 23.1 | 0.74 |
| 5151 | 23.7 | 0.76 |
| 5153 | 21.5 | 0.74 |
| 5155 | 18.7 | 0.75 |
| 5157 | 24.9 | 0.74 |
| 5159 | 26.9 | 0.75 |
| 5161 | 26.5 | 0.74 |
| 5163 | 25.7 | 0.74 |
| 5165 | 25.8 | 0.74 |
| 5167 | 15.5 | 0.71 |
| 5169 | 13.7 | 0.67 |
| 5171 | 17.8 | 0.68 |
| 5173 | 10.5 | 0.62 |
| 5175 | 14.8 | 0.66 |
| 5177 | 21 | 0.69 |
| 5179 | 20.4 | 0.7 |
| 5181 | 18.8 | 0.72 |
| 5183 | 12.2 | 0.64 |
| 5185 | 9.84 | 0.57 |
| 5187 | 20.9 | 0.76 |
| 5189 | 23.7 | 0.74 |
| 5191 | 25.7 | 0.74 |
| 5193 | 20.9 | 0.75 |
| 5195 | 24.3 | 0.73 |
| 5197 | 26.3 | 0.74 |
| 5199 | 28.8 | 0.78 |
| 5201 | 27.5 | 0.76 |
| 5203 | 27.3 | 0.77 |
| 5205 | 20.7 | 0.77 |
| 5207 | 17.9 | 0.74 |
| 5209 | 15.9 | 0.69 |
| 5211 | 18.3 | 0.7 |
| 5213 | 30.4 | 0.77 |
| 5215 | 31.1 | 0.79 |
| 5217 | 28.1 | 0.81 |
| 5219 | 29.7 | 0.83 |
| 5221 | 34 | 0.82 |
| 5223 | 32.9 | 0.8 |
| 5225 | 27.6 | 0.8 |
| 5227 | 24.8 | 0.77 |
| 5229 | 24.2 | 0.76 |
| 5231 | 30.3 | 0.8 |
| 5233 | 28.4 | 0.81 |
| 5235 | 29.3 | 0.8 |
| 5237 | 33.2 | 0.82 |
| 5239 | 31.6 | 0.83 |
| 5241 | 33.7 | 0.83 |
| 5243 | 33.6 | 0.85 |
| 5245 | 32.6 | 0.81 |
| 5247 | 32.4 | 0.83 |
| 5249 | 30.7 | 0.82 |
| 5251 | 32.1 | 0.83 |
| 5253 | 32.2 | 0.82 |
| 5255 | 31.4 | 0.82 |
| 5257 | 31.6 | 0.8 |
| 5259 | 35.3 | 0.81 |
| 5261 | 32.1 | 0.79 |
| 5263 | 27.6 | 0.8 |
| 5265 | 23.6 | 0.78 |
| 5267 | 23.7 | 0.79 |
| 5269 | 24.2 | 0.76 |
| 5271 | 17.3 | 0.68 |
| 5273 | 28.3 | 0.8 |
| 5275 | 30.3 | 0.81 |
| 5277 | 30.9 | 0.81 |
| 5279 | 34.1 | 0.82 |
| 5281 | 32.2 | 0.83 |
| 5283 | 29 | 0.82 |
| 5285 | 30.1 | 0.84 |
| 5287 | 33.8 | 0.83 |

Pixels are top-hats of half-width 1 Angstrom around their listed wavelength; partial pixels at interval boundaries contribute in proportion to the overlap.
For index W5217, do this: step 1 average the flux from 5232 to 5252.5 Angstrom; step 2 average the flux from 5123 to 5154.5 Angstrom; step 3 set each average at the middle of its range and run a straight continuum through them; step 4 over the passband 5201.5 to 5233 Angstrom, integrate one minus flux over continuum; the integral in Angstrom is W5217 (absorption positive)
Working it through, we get 3.7 Angstrom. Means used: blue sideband 23.6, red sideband 31.8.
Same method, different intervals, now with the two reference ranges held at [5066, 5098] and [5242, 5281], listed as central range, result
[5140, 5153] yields 1.7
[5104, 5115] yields 0.7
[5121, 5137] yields 1.2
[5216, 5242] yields -0.8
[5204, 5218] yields 2.6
